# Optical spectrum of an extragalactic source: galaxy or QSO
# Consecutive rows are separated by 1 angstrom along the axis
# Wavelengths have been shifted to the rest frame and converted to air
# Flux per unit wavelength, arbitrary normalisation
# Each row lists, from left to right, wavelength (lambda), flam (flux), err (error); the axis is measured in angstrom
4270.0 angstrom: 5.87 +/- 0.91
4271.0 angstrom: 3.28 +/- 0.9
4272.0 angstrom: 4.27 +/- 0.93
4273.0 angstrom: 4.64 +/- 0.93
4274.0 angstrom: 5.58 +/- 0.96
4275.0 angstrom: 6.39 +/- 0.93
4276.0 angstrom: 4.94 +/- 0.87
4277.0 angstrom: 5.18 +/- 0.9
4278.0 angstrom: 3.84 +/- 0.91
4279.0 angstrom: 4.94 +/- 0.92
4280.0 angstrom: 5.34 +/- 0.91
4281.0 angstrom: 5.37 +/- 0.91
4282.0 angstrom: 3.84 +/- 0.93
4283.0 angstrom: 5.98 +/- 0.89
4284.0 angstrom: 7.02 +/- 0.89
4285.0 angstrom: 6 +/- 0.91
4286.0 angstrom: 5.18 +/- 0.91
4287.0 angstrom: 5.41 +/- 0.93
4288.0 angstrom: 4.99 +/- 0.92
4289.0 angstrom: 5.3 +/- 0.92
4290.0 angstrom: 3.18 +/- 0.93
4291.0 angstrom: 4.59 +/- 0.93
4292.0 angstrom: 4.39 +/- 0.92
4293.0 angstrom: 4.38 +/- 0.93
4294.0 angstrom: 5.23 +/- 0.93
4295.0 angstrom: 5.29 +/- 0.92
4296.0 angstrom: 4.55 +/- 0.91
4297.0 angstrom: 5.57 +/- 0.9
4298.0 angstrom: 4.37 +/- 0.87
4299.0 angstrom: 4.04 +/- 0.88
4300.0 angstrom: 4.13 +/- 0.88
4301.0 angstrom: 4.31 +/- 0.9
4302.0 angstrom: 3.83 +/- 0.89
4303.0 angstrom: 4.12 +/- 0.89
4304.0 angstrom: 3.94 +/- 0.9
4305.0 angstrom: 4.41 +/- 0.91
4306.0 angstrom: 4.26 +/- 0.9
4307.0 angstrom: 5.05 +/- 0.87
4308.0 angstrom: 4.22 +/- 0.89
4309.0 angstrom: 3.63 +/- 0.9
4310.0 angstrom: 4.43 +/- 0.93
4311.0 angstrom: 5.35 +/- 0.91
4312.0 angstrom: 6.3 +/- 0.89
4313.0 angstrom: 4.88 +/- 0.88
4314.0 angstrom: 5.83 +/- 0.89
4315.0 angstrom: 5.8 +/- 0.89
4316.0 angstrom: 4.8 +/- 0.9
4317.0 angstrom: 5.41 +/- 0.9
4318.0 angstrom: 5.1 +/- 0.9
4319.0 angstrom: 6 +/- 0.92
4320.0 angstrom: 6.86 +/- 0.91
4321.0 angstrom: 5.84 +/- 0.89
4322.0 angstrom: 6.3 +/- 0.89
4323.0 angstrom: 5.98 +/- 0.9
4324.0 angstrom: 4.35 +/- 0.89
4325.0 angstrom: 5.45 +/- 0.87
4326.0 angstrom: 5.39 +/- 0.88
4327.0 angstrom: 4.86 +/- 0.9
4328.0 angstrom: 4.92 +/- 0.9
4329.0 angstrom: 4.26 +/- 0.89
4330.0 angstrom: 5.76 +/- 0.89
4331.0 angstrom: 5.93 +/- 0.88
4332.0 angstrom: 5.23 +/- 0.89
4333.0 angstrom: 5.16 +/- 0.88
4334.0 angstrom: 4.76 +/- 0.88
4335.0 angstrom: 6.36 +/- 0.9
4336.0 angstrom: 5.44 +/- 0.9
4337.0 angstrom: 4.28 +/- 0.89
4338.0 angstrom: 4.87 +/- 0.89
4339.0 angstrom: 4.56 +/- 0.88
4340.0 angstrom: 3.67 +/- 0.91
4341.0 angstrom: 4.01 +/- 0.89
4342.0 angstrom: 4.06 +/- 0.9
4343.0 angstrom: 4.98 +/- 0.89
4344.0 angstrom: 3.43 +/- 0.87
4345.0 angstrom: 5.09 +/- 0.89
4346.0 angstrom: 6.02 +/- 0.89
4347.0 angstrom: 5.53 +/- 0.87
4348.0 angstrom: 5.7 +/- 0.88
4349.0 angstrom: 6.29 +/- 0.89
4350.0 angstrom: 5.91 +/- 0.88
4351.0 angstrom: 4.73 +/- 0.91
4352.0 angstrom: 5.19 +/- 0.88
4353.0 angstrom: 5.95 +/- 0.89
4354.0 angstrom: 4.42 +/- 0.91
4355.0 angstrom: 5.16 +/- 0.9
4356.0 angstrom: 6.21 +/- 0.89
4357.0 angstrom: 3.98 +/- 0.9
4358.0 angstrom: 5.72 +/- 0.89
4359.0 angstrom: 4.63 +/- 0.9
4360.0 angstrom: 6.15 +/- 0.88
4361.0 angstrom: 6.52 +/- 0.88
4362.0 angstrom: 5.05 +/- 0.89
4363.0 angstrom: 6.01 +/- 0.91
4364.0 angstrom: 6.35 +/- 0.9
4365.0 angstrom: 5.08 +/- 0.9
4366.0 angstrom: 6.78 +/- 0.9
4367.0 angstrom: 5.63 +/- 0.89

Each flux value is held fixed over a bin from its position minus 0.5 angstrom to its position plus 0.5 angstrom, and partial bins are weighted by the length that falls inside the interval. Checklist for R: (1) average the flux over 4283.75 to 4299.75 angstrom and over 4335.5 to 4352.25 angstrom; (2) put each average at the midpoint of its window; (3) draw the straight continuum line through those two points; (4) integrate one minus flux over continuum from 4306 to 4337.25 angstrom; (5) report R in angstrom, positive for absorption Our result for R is -2.26 angstrom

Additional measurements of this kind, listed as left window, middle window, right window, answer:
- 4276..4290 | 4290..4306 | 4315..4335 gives 2.5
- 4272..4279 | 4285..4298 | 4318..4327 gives 0.9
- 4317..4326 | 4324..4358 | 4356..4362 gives 3.0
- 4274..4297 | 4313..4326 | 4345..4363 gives -0.8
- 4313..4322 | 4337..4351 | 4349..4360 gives 1.3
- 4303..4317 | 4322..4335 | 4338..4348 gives -1.4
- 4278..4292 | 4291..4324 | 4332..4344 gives -0.1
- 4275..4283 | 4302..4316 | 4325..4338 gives 0.9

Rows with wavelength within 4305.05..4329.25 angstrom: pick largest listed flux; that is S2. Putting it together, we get 6.86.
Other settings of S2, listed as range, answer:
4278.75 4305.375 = 7.02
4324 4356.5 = 6.36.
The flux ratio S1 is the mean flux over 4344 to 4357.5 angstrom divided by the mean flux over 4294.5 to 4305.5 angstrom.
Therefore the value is 1.2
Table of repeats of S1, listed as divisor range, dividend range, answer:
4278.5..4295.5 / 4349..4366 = 1.08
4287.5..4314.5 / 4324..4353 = 1.10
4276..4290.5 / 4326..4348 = 0.97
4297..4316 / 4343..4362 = 1.15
